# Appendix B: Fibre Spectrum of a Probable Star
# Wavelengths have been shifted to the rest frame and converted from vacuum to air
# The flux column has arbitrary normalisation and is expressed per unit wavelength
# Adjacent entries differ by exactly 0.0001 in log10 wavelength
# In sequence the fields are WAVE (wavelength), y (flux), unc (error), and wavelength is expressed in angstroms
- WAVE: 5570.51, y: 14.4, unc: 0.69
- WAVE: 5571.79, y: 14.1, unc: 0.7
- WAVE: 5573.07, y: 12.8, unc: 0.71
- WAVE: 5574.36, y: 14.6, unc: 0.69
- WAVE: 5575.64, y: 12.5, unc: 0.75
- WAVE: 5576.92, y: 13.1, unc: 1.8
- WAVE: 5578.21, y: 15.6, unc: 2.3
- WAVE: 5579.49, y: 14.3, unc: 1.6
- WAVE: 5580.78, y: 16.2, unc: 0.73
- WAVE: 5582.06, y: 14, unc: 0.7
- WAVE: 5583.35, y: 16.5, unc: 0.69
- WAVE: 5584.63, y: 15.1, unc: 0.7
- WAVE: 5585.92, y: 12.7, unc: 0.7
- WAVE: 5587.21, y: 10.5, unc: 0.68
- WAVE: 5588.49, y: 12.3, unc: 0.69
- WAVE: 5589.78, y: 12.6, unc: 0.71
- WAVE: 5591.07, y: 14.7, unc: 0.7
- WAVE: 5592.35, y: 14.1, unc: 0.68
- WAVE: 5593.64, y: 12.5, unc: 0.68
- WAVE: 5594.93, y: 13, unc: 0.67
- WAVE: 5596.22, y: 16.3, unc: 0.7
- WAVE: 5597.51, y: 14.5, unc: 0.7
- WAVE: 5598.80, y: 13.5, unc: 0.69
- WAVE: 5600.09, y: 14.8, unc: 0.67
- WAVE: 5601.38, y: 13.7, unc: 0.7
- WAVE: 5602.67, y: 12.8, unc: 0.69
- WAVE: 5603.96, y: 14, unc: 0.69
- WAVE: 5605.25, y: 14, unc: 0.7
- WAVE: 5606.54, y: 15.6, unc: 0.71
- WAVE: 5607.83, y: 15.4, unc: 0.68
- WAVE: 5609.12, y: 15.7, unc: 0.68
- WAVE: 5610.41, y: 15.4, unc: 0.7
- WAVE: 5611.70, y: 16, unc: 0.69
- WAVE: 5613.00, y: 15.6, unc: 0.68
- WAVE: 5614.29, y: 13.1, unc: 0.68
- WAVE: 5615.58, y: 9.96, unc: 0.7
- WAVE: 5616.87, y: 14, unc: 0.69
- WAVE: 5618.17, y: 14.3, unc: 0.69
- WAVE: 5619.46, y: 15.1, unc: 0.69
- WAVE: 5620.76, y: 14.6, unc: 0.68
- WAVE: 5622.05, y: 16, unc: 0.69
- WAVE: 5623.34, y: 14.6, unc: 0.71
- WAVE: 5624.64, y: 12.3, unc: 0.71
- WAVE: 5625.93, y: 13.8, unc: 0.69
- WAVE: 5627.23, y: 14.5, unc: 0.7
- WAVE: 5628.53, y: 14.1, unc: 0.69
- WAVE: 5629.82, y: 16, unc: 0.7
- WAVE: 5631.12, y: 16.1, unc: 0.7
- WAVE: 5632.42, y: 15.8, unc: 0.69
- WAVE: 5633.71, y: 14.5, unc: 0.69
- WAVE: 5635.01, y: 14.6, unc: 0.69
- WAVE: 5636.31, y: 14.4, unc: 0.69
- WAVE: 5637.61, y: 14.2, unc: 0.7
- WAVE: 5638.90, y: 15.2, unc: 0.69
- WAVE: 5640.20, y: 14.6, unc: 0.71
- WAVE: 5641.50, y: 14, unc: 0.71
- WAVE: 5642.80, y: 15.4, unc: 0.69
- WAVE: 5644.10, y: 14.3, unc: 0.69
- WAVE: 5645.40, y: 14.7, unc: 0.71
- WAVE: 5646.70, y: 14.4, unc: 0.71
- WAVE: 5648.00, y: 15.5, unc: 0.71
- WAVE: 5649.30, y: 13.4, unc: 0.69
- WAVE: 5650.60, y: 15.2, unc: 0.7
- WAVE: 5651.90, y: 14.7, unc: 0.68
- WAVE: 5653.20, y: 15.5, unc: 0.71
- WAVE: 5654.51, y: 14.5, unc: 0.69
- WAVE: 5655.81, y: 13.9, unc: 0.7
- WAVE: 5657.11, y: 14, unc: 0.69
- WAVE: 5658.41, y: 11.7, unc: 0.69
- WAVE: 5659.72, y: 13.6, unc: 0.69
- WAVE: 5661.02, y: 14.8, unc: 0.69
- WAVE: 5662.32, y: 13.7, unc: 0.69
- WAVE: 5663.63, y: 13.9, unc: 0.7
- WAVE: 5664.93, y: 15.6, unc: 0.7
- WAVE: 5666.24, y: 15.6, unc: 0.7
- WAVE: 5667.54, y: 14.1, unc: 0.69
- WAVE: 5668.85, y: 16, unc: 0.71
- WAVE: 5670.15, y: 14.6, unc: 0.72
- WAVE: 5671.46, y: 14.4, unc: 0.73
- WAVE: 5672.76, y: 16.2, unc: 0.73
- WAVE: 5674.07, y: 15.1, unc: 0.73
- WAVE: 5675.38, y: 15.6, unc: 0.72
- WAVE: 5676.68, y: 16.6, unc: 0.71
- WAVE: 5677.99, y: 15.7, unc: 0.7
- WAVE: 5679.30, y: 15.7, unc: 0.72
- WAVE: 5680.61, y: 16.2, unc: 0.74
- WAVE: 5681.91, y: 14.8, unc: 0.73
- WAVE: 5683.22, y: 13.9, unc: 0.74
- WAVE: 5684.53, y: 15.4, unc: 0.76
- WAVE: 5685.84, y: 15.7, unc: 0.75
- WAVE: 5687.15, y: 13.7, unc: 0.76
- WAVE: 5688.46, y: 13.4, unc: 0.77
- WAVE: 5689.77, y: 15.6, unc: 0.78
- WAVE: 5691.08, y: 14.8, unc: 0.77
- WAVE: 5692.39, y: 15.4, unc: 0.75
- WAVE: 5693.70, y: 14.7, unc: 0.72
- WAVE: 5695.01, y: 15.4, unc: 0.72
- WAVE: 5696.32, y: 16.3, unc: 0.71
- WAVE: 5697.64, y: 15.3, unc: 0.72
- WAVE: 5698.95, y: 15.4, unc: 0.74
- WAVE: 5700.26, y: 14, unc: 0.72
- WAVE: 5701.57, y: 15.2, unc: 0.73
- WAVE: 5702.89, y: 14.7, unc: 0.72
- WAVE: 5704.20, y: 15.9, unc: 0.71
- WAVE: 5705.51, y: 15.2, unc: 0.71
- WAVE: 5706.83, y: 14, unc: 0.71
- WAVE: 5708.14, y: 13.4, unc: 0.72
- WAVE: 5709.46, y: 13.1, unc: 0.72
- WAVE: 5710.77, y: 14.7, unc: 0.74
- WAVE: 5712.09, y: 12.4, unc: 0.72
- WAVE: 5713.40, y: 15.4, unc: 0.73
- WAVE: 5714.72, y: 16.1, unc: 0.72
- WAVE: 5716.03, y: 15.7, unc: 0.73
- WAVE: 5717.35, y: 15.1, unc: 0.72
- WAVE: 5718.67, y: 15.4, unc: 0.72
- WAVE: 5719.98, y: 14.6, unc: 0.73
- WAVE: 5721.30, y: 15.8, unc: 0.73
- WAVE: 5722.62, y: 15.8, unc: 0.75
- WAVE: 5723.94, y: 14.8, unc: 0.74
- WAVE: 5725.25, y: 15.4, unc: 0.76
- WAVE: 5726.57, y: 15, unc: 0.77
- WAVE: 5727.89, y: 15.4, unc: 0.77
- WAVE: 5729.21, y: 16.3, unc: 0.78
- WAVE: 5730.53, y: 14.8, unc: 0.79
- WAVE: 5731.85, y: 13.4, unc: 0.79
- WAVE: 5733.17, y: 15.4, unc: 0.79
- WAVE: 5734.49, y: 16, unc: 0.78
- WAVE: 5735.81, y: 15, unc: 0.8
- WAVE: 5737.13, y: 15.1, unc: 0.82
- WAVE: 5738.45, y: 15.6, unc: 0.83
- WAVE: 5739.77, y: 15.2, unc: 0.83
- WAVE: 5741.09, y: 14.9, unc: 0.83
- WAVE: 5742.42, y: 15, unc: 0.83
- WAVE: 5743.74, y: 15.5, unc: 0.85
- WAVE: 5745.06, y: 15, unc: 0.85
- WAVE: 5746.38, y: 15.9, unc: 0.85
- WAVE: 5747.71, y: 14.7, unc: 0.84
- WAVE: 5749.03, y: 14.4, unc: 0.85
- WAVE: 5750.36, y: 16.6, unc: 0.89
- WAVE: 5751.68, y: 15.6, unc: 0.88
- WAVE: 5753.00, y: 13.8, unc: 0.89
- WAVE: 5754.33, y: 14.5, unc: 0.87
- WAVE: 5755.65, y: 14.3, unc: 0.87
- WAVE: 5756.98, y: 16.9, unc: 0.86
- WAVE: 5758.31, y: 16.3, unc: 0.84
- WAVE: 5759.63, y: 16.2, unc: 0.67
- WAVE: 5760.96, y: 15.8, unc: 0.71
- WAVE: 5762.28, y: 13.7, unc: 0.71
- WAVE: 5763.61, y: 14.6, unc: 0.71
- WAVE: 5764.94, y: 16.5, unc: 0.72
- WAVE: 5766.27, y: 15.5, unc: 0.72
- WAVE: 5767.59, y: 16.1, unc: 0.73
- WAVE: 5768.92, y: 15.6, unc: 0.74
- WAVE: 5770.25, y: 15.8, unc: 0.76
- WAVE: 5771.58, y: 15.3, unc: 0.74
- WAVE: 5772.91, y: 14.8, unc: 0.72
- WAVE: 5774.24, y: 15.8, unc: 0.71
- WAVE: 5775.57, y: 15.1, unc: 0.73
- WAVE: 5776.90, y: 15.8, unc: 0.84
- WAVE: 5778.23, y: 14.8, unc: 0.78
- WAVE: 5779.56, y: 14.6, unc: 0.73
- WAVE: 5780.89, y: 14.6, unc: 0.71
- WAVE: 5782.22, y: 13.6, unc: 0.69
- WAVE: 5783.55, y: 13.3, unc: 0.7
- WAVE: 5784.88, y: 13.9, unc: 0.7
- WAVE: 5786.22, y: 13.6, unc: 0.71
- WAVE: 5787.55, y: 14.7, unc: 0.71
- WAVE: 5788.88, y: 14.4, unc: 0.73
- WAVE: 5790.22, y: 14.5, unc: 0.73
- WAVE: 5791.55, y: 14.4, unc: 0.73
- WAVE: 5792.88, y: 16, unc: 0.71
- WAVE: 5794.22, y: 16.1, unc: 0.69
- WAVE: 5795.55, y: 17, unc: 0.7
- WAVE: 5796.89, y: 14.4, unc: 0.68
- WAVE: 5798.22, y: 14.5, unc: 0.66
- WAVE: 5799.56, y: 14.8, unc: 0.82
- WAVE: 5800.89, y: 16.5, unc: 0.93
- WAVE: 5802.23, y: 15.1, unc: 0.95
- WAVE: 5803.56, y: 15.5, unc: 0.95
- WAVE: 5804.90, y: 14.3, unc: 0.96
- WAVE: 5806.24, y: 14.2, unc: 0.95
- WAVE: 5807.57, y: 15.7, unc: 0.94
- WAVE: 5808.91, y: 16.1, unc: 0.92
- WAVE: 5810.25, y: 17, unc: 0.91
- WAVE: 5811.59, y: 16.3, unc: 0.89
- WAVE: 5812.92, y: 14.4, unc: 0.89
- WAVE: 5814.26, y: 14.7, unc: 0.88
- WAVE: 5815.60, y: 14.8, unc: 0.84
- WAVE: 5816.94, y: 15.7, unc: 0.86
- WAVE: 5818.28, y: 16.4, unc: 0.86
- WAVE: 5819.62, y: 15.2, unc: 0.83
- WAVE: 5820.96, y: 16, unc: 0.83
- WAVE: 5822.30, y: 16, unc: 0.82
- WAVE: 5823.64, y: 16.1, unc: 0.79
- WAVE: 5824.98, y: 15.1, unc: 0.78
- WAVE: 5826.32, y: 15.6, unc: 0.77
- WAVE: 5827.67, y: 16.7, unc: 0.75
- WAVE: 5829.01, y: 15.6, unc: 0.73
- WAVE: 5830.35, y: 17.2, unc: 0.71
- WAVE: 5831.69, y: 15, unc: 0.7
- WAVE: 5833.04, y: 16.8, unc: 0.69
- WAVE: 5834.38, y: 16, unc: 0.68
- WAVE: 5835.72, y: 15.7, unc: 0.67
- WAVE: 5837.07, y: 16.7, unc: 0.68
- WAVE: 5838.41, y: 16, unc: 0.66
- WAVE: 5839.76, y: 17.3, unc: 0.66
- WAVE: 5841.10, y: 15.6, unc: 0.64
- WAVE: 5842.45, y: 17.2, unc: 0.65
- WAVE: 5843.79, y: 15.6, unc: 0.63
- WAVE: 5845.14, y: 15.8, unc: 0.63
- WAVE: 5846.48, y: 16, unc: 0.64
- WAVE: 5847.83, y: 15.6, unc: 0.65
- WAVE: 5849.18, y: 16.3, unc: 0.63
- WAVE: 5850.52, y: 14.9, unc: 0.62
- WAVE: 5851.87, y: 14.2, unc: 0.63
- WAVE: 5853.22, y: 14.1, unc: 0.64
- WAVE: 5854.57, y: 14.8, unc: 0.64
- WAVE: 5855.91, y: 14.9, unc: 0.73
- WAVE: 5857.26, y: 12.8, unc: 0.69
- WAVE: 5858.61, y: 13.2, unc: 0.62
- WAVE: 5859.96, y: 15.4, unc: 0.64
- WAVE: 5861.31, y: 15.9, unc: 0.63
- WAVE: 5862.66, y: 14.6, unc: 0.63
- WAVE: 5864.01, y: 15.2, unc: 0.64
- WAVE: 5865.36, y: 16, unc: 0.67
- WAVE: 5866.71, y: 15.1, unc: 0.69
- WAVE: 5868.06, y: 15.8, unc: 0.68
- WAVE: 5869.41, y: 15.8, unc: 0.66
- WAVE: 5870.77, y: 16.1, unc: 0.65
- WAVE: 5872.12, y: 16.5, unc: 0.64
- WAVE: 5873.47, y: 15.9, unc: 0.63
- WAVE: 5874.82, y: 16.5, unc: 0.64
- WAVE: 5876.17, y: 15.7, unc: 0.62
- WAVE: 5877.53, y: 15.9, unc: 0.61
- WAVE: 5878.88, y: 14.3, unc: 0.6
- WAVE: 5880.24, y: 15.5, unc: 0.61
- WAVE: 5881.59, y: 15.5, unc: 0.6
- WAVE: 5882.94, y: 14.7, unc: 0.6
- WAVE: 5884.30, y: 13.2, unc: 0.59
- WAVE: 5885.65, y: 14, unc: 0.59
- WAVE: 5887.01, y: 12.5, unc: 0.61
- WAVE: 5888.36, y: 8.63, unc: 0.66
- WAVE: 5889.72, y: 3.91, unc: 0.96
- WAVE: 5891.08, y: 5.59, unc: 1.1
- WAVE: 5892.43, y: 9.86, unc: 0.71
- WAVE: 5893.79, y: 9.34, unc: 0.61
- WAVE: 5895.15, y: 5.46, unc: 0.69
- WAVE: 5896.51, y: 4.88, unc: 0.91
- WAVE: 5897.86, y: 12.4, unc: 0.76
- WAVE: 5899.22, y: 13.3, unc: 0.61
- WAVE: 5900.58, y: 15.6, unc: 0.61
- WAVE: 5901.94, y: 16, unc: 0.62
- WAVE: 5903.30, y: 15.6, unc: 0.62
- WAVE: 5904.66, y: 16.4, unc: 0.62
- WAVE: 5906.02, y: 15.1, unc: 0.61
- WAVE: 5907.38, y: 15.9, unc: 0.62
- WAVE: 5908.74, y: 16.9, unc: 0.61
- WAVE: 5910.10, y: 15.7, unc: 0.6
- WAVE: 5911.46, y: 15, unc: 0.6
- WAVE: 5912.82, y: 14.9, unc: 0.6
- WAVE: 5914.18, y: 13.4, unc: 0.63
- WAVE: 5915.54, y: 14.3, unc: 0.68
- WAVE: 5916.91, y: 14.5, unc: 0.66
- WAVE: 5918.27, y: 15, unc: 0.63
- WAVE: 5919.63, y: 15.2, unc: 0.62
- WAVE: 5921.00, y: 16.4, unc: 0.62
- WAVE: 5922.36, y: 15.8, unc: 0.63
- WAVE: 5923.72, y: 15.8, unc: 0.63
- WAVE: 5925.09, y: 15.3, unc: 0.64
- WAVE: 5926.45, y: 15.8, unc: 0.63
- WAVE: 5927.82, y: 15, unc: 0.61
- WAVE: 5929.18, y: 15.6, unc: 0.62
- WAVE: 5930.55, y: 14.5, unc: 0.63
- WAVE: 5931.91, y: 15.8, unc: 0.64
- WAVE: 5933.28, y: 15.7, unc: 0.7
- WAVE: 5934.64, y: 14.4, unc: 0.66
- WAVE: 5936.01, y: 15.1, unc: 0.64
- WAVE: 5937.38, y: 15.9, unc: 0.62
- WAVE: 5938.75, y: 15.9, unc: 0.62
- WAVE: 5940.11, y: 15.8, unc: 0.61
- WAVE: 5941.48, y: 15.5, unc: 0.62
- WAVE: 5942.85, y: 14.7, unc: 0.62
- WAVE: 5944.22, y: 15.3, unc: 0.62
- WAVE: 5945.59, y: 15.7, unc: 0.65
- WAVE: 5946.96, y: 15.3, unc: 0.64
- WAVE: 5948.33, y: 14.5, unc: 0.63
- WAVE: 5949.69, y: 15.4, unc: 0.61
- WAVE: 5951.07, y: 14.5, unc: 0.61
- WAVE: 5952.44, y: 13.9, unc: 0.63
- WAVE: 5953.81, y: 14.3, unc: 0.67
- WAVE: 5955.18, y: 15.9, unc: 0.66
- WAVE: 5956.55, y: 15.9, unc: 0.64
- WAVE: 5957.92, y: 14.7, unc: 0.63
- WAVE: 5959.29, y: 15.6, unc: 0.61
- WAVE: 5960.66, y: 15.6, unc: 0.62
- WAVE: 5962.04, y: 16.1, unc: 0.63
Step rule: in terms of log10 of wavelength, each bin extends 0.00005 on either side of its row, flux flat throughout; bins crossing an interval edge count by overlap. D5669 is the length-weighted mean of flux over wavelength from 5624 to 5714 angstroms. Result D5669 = 14.7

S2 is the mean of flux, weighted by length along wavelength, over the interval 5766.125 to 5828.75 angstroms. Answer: 15.2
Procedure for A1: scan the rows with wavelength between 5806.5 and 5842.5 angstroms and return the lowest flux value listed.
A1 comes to 14.4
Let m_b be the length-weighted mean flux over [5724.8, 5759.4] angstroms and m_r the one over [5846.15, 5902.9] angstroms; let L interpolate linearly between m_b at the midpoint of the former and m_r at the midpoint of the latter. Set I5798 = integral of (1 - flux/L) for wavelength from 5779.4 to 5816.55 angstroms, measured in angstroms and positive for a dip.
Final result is -1.1 angstroms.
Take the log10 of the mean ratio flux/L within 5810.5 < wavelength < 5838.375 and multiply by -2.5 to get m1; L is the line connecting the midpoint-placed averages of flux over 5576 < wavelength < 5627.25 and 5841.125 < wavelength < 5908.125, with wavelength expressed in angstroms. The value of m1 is -0.13 mag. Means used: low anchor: 14.2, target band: 15.8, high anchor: 14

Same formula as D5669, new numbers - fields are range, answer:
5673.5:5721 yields 15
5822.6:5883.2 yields 15.6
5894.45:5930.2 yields 14.4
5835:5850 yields 16.2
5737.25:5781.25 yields 15.3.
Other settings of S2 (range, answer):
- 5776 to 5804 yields 14.9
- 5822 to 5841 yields 16.1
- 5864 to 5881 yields 15.7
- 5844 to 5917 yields 14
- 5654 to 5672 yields 14.3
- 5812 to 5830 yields 15.6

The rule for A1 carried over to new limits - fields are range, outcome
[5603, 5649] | 9.96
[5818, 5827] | 15.1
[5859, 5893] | 3.91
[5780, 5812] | 13.3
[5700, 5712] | 13.1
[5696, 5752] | 12.4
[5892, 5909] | 4.88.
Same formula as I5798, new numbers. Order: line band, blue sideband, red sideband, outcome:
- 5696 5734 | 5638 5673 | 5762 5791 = -0.7 angstroms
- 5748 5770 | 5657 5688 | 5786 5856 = -0.2 angstroms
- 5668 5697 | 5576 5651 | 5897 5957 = -1.4 angstroms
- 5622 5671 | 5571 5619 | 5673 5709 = 0.2 angstroms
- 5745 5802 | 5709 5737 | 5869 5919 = -2.1 angstroms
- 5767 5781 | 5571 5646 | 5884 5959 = -1.2 angstroms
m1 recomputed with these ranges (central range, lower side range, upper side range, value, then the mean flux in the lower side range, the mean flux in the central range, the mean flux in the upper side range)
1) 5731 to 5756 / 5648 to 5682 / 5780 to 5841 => 0.01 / 14.8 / 15.1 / 15.4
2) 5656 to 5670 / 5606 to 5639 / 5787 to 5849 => 0.04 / 14.6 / 14.3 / 15.7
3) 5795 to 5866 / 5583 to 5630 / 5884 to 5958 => -0.11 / 14.1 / 15.5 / 14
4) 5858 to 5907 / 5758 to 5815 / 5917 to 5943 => 0.14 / 15.2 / 13.5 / 15.4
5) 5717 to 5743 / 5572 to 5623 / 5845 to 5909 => -0.09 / 14.1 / 15.2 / 13.9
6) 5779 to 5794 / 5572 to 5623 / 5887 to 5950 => -0.03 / 14.1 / 14.4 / 13.9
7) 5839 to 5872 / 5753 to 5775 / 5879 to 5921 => -0.12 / 15.4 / 15.4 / 13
